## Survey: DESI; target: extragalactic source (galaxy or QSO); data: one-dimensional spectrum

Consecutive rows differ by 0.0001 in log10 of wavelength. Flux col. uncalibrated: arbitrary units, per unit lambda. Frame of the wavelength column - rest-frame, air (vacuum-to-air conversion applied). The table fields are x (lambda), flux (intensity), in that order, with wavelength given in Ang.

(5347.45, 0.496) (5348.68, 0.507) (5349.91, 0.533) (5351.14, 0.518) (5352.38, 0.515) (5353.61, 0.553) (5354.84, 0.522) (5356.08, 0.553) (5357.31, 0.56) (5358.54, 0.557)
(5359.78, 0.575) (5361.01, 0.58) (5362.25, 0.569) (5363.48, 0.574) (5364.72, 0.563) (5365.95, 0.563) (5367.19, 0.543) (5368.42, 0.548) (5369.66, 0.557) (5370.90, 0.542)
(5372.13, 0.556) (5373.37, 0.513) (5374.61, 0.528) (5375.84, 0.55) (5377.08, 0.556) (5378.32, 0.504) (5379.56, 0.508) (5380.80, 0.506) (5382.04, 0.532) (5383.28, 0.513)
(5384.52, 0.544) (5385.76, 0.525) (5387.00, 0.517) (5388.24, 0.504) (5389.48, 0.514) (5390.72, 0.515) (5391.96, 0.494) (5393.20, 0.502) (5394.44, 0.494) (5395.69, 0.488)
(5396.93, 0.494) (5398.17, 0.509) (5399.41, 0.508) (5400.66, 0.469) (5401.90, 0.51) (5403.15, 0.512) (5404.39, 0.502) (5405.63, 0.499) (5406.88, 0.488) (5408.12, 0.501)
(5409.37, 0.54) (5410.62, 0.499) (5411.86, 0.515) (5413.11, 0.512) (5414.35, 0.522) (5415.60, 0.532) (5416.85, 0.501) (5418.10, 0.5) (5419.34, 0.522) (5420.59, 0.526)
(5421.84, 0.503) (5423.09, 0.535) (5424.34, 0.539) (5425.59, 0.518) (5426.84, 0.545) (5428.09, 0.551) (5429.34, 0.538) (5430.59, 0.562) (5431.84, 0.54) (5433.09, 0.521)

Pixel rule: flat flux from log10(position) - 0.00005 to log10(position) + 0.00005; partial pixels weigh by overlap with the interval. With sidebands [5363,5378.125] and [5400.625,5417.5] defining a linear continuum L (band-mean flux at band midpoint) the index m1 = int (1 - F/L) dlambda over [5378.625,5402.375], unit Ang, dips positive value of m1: 0.90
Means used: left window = 0.548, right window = 0.509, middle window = 0.508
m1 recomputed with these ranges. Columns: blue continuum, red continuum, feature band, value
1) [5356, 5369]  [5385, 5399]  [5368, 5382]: 0.1 Ang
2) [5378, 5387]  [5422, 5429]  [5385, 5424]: 1.4 Ang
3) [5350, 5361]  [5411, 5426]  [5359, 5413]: 0.9 Ang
